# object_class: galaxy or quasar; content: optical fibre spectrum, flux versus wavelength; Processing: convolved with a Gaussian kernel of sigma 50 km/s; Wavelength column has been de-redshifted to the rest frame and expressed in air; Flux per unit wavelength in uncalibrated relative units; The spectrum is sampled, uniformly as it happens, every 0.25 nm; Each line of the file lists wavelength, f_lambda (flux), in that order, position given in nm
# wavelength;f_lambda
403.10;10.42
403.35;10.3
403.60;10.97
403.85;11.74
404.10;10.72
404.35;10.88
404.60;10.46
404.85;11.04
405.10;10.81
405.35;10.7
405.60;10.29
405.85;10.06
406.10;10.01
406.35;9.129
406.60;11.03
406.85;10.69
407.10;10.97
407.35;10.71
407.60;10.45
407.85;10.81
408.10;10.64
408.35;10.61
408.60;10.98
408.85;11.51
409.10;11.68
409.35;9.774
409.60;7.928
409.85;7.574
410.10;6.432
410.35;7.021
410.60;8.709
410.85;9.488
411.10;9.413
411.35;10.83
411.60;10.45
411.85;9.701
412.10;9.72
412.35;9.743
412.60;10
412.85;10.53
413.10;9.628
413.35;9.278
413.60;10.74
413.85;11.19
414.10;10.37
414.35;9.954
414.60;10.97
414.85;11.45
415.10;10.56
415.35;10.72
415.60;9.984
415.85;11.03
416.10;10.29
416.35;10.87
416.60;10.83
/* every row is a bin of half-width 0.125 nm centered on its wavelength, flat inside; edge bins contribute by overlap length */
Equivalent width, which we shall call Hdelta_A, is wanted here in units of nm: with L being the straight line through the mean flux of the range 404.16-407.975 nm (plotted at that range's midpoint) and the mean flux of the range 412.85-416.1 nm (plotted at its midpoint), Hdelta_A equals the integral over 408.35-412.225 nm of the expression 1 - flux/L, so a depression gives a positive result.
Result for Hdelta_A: 0.390 nm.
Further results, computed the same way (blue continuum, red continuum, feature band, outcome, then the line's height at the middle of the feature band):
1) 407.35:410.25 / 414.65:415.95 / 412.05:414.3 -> 0.07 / 10.5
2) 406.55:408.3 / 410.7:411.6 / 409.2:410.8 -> 0.34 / 10.2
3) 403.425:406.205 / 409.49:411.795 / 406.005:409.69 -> -0.33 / 9.65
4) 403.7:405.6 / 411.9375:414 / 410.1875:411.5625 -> 0.16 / 10.3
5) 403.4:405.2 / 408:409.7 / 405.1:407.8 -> 0.07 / 10.7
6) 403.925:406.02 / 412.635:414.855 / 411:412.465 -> 0.06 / 10.4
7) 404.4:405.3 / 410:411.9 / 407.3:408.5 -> -0.09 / 9.89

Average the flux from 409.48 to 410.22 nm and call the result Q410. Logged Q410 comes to 7.31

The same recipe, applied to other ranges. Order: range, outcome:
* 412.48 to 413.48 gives 9.86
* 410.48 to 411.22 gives 9.21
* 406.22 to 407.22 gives 10.4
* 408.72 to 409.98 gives 9.69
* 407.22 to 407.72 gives 10.6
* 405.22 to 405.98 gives 10.4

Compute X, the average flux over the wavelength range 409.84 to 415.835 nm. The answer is 9.83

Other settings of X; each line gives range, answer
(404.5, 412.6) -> 9.98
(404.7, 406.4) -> 10.3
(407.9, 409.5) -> 10.8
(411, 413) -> 10.1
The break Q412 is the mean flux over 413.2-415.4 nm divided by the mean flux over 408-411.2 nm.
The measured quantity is 1.1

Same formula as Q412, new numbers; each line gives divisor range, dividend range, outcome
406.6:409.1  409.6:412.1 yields 0.81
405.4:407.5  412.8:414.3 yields 0.99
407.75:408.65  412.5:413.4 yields 0.92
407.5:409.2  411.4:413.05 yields 0.92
